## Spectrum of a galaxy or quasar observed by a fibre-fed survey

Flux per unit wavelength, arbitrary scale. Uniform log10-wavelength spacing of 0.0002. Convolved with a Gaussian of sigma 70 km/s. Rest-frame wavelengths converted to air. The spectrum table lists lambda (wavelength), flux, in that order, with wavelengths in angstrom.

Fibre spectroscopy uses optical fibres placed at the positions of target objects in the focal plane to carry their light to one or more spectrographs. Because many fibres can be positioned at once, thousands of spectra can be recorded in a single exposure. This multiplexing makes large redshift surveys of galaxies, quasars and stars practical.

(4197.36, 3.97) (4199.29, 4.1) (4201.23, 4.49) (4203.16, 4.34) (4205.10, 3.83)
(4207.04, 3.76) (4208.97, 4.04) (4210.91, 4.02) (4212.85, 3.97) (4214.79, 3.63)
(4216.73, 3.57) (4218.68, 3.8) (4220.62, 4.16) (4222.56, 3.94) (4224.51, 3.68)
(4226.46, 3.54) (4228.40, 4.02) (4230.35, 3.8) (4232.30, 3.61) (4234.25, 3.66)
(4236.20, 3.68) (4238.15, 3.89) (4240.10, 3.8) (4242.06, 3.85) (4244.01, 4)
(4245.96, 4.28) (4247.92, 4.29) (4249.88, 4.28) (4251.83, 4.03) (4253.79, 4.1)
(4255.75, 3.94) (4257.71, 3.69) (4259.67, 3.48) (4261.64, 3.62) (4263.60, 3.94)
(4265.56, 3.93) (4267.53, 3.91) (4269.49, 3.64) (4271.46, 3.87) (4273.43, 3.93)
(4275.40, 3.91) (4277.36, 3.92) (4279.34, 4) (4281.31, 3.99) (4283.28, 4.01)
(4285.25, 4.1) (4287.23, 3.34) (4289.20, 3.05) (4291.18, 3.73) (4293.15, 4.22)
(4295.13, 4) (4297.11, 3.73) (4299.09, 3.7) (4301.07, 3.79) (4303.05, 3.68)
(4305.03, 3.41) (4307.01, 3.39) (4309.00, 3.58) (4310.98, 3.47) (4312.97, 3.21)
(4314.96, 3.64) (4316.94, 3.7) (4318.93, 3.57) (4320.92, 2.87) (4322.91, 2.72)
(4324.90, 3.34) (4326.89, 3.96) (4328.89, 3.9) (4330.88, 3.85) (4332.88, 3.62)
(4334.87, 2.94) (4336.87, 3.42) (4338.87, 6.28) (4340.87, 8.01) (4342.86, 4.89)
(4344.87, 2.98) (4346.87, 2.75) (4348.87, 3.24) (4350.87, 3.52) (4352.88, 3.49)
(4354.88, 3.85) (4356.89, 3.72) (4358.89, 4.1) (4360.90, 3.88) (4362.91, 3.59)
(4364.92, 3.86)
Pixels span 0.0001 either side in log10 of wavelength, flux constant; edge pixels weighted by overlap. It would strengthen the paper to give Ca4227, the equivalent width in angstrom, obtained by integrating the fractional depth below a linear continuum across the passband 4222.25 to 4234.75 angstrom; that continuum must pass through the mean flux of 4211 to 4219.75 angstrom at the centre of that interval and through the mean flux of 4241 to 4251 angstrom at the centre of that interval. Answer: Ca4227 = 0.6 angstrom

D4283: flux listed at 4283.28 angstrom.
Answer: 4.01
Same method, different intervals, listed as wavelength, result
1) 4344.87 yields 2.98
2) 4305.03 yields 3.41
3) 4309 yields 3.58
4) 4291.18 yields 3.73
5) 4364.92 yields 3.86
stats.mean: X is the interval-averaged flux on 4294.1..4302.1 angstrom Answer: 3.8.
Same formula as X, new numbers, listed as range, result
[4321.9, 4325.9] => 3.03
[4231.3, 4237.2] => 3.65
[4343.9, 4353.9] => 3.2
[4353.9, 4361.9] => 3.89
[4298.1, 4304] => 3.72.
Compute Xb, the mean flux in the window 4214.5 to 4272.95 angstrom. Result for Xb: 3.86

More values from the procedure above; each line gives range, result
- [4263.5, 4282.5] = 3.9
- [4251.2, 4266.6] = 3.84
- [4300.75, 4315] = 3.5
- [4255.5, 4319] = 3.73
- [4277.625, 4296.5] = 3.83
